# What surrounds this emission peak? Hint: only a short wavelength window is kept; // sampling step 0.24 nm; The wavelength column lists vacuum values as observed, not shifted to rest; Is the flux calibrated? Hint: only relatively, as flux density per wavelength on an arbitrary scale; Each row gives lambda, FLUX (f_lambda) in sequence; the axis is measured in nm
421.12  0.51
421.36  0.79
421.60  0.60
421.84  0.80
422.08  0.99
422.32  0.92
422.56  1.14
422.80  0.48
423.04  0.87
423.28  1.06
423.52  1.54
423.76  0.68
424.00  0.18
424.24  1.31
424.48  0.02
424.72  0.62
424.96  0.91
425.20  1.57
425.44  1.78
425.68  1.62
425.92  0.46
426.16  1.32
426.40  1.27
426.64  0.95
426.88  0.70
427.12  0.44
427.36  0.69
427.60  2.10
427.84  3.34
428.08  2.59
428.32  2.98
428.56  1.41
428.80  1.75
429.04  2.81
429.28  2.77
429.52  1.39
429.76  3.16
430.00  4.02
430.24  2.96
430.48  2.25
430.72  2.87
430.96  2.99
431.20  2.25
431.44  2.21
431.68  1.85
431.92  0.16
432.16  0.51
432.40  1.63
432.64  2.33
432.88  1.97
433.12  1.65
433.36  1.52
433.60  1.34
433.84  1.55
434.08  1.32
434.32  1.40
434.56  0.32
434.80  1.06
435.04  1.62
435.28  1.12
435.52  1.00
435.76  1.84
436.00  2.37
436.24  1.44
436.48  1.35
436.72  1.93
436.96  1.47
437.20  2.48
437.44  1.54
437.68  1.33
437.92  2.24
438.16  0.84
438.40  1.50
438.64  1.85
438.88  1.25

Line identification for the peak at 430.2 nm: Lyman alpha 1216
